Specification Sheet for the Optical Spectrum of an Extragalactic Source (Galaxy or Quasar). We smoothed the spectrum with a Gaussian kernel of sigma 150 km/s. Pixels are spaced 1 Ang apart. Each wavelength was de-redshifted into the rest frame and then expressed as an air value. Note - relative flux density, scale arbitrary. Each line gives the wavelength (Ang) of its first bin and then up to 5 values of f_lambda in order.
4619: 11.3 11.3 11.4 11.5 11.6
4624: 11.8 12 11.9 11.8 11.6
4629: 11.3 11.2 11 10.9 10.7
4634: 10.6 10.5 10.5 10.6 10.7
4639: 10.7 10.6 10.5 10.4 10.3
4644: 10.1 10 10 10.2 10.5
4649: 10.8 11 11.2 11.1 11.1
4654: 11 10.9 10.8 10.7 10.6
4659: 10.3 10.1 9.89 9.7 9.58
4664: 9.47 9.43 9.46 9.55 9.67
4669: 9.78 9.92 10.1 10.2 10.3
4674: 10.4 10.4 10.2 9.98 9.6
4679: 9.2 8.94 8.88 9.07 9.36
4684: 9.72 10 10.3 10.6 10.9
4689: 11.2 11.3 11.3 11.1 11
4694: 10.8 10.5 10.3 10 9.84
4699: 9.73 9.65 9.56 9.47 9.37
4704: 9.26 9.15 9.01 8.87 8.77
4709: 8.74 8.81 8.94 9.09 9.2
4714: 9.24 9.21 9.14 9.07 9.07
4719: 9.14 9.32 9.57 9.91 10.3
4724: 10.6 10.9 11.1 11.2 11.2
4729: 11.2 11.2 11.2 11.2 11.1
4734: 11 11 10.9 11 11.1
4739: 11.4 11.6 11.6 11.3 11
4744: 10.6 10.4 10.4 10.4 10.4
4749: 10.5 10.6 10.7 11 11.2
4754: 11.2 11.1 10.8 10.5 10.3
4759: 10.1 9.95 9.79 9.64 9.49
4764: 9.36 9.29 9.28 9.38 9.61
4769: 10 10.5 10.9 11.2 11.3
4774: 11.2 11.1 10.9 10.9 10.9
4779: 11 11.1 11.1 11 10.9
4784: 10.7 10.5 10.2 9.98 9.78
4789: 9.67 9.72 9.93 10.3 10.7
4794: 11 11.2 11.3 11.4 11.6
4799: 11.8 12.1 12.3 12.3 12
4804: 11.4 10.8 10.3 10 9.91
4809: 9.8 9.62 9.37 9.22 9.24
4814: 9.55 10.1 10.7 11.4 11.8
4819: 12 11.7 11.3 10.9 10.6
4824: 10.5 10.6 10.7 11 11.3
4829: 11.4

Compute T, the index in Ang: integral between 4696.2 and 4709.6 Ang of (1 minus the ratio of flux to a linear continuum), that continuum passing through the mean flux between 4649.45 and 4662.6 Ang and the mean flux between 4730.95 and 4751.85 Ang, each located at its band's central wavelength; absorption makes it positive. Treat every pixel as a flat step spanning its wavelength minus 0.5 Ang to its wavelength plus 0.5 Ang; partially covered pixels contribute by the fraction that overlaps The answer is 1.8 Ang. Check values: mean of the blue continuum 10.6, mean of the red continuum 10.9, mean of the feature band 9.36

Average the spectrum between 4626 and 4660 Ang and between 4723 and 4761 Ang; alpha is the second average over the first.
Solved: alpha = 1.01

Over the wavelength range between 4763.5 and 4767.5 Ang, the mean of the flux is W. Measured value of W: 9.33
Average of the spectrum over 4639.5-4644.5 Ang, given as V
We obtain 10.4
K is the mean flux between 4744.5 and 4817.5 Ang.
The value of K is 10.5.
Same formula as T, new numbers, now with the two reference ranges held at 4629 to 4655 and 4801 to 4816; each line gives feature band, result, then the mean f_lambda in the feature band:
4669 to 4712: 2.9 Ang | 9.86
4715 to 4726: 0.8 Ang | 9.74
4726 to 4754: -1.4 Ang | 11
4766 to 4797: -0.6 Ang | 10.6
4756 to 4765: 0.5 Ang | 9.91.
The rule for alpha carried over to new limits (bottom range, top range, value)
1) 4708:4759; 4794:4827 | 1.04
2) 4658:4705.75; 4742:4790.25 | 1.05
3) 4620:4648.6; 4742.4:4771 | 0.94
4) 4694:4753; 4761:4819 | 1.04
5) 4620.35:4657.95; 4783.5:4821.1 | 0.98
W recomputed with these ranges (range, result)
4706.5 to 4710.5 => 8.8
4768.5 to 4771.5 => 10.5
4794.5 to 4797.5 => 11.3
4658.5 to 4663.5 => 9.91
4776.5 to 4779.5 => 10.9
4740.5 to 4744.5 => 11.1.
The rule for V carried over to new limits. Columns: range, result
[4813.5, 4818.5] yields 10.7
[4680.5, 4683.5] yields 9.1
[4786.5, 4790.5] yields 9.79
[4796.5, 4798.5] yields 11.5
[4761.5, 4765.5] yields 9.45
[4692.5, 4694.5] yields 10.9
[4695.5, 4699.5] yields 9.97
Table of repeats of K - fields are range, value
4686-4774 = 10.3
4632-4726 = 10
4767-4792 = 10.6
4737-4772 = 10.5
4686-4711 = 9.95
